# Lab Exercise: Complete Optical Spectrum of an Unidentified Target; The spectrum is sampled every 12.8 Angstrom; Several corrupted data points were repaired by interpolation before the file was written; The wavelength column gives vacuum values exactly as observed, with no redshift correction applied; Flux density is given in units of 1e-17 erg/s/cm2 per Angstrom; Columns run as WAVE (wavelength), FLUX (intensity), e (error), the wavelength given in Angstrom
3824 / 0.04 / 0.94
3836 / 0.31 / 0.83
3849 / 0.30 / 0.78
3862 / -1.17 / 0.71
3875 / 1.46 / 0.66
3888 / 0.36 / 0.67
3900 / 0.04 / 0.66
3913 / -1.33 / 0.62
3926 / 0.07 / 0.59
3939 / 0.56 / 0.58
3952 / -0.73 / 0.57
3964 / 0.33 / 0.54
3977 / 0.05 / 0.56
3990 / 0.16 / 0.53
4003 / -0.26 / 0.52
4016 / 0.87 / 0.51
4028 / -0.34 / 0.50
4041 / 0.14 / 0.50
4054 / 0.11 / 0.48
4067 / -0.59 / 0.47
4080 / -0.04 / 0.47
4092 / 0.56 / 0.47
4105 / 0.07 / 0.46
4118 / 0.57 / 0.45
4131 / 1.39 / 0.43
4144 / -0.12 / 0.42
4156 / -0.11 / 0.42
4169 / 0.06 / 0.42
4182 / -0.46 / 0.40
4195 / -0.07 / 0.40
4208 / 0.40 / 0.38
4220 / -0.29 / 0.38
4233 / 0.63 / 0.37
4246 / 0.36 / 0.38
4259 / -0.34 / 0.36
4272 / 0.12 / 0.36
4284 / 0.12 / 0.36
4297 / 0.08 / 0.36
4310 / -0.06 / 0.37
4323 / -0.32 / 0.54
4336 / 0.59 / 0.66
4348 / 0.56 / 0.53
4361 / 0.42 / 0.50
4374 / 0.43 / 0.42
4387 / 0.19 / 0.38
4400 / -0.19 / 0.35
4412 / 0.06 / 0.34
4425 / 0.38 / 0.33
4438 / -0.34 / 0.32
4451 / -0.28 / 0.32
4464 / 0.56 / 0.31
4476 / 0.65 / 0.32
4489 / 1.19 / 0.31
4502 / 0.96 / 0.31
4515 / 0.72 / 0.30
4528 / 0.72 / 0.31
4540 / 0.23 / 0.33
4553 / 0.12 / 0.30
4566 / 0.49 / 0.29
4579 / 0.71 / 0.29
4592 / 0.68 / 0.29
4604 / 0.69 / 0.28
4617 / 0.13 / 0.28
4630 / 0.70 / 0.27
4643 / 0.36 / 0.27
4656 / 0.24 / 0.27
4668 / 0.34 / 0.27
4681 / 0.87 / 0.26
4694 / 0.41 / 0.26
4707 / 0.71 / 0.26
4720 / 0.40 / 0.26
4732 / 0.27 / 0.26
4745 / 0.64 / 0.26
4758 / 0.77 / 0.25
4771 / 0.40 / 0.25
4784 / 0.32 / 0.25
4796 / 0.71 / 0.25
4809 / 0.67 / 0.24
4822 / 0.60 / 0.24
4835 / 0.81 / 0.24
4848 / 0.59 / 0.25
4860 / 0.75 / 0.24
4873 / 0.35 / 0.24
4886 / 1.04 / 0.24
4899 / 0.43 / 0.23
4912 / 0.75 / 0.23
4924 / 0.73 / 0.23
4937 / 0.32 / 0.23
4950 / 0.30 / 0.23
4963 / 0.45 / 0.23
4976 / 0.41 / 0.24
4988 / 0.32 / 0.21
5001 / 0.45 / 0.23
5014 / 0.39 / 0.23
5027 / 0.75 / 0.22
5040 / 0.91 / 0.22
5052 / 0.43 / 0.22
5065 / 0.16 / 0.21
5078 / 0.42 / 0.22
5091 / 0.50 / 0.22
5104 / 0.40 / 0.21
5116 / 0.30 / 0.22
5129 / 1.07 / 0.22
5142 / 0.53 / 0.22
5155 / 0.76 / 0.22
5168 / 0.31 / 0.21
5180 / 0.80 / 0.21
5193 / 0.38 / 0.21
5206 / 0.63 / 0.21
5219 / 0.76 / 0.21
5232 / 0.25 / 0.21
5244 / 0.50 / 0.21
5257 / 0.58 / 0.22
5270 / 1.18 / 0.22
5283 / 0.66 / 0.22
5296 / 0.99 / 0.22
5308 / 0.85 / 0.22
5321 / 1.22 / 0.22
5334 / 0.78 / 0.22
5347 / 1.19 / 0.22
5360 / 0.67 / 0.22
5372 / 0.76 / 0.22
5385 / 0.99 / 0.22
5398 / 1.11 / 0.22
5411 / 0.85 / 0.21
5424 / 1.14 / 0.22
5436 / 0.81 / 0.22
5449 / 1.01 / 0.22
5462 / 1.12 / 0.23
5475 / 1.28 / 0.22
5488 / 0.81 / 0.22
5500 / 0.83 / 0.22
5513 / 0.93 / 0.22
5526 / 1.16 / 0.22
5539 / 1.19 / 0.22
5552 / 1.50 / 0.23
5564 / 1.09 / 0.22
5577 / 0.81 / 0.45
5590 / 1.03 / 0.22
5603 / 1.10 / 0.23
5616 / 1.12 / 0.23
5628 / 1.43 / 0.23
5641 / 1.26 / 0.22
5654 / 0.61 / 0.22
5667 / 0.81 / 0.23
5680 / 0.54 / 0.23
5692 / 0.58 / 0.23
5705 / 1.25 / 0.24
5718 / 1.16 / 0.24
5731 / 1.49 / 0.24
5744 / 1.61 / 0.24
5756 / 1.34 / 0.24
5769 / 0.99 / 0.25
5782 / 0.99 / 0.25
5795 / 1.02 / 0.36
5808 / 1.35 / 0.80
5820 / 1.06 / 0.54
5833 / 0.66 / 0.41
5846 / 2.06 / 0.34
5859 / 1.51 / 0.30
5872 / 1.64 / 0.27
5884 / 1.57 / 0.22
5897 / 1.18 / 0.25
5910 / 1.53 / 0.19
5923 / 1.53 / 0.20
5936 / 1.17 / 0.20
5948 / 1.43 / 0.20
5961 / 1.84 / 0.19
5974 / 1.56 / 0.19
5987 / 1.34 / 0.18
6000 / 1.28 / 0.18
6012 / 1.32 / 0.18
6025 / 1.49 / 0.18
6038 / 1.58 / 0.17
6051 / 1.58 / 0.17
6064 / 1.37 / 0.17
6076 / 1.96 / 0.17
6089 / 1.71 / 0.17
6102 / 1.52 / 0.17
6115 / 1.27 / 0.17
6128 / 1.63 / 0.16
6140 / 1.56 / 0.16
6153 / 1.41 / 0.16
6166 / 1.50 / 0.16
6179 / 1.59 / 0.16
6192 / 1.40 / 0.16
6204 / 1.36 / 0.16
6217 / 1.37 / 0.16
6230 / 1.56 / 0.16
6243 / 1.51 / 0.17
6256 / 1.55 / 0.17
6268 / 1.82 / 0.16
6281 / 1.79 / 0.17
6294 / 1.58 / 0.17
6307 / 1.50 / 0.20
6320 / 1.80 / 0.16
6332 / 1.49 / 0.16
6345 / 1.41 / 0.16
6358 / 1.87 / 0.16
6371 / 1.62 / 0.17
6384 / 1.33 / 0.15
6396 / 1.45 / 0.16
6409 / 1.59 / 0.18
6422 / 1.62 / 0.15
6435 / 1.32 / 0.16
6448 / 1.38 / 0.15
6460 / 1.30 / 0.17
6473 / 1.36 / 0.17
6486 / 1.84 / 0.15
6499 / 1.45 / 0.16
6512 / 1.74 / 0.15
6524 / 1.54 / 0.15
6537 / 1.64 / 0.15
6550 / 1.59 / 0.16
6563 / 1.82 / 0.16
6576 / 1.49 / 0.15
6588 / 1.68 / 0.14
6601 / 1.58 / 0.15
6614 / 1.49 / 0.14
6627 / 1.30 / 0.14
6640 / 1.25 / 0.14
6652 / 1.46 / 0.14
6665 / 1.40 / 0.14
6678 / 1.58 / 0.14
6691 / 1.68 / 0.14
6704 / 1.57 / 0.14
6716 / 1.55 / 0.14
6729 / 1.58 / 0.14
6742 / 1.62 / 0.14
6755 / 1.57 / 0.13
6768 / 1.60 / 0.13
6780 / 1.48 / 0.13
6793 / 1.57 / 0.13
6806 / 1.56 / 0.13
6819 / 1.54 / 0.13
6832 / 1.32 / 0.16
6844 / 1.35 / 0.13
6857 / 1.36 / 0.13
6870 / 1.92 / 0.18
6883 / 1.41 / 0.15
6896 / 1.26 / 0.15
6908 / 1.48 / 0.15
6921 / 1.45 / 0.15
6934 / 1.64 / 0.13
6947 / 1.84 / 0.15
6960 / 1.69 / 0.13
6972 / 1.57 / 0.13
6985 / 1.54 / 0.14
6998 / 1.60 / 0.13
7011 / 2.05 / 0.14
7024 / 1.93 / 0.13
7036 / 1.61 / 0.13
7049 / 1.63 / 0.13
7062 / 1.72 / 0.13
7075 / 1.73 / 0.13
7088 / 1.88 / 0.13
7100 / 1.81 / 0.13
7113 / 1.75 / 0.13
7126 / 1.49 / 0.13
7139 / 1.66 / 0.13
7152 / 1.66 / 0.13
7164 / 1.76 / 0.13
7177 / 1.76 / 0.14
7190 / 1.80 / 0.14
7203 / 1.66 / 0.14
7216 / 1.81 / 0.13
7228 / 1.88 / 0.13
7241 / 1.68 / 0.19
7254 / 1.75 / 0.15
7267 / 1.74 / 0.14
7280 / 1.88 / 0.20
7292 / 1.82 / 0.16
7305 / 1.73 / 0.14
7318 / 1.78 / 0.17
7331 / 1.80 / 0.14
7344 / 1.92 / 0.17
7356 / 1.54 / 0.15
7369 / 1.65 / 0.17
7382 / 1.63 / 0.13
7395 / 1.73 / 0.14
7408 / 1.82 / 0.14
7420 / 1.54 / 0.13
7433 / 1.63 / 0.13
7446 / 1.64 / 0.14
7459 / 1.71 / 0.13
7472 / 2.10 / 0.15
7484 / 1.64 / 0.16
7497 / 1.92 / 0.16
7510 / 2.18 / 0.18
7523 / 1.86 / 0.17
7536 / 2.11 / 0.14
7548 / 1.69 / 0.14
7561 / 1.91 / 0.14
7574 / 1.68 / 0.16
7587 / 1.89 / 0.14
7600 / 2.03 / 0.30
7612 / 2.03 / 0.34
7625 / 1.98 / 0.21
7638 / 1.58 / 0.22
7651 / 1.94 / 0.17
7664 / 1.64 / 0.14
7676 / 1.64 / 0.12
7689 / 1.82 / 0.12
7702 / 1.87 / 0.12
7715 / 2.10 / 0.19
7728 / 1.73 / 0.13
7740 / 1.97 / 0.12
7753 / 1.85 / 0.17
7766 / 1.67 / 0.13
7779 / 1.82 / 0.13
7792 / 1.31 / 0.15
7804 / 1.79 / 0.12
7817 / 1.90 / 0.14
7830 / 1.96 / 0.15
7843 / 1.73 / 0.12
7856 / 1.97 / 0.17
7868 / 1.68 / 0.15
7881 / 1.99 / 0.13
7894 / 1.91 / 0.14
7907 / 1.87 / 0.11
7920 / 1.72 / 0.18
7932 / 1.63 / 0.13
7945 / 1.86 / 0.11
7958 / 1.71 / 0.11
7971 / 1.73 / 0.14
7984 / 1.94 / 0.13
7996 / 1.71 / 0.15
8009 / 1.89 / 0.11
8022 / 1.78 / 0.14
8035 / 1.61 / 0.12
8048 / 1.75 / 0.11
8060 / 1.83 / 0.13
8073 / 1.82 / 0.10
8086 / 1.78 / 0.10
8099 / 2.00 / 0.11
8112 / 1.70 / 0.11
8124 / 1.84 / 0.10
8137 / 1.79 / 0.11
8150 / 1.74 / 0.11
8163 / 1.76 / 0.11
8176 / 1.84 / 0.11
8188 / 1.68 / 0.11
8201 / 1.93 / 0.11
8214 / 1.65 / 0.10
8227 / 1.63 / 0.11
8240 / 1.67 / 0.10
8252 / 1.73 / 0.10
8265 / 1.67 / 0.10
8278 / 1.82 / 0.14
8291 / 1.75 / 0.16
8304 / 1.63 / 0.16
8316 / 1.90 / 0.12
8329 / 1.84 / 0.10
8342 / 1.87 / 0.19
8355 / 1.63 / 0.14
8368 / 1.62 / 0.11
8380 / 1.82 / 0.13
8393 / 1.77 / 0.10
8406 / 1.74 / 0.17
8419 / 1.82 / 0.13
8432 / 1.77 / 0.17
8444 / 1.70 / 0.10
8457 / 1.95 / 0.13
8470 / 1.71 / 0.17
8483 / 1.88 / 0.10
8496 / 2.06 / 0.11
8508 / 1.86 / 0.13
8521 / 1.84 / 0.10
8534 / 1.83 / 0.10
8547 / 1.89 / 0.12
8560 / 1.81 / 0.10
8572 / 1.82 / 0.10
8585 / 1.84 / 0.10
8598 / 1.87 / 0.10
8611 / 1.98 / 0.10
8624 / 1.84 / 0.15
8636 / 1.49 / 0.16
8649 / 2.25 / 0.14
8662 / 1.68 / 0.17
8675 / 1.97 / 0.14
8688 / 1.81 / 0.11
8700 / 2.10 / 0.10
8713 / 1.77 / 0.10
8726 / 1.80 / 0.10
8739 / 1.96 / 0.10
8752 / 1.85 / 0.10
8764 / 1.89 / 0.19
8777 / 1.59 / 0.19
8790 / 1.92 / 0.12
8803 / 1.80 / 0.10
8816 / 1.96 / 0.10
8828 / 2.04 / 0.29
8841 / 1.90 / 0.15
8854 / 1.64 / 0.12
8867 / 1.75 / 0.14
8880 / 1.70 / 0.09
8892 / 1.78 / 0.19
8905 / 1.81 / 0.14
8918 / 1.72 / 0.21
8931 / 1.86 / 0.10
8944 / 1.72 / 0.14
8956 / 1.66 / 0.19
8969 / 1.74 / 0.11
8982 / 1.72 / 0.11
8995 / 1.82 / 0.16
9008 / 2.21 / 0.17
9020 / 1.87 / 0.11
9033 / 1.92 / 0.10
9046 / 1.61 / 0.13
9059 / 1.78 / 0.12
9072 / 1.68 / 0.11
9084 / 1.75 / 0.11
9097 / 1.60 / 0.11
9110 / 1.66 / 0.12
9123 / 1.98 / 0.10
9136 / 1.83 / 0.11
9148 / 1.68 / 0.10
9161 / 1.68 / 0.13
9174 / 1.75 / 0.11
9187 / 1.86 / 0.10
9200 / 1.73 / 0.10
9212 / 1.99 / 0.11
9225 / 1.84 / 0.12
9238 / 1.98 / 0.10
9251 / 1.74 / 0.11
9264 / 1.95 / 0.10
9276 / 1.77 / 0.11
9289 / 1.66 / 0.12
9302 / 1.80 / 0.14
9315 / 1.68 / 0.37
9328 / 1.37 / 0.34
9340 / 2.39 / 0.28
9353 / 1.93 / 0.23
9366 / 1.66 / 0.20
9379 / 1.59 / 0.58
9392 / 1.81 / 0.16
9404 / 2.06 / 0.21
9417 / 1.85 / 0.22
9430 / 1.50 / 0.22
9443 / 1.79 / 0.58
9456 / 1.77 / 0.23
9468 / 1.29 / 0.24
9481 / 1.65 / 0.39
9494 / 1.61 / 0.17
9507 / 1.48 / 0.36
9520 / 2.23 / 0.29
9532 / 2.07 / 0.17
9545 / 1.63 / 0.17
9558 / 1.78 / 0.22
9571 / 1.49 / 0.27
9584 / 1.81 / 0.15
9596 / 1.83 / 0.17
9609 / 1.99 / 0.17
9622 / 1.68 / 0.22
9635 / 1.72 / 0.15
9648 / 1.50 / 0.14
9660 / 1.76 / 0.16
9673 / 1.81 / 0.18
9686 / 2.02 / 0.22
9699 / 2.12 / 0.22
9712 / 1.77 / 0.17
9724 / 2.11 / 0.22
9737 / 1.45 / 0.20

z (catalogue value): 0.32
